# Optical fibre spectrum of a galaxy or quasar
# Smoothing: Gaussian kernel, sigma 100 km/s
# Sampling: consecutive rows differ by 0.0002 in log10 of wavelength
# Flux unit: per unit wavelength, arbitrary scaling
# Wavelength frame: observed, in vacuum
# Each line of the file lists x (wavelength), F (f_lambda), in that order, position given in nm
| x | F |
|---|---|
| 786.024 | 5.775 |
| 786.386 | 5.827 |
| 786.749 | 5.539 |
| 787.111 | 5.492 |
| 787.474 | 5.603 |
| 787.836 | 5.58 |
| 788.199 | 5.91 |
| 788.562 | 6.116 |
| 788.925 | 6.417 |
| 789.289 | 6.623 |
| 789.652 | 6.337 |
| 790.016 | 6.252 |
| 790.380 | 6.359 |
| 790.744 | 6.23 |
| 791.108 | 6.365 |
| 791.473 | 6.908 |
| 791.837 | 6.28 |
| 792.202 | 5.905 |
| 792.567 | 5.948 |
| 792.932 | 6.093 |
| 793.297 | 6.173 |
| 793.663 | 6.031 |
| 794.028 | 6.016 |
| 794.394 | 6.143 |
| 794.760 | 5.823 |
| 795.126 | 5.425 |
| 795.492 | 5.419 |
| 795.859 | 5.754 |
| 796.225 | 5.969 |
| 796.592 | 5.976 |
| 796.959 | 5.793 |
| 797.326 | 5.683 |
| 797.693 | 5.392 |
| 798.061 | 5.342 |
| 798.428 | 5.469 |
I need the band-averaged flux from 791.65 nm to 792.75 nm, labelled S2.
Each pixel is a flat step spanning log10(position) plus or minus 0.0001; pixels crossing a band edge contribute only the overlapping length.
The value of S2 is 6.05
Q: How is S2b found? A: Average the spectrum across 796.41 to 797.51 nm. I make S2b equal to 5.82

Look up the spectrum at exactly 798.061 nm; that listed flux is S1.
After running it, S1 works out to 5.342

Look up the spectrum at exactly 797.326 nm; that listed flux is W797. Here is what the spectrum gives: 5.683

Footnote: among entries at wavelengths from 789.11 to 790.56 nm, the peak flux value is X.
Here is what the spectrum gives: 6.623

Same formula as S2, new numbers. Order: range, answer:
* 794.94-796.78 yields 5.71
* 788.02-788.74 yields 6.01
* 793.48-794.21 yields 6.03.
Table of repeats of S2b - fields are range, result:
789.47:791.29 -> 6.31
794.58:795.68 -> 5.55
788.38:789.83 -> 6.37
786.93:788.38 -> 5.65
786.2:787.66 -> 5.62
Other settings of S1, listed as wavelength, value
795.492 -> 5.419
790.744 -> 6.23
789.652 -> 6.337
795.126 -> 5.425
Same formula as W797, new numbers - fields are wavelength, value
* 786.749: 5.539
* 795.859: 5.754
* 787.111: 5.492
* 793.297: 6.173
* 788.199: 5.91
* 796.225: 5.969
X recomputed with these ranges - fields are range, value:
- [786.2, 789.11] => 6.417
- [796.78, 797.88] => 5.793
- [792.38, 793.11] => 6.093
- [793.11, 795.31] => 6.173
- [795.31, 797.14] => 5.976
